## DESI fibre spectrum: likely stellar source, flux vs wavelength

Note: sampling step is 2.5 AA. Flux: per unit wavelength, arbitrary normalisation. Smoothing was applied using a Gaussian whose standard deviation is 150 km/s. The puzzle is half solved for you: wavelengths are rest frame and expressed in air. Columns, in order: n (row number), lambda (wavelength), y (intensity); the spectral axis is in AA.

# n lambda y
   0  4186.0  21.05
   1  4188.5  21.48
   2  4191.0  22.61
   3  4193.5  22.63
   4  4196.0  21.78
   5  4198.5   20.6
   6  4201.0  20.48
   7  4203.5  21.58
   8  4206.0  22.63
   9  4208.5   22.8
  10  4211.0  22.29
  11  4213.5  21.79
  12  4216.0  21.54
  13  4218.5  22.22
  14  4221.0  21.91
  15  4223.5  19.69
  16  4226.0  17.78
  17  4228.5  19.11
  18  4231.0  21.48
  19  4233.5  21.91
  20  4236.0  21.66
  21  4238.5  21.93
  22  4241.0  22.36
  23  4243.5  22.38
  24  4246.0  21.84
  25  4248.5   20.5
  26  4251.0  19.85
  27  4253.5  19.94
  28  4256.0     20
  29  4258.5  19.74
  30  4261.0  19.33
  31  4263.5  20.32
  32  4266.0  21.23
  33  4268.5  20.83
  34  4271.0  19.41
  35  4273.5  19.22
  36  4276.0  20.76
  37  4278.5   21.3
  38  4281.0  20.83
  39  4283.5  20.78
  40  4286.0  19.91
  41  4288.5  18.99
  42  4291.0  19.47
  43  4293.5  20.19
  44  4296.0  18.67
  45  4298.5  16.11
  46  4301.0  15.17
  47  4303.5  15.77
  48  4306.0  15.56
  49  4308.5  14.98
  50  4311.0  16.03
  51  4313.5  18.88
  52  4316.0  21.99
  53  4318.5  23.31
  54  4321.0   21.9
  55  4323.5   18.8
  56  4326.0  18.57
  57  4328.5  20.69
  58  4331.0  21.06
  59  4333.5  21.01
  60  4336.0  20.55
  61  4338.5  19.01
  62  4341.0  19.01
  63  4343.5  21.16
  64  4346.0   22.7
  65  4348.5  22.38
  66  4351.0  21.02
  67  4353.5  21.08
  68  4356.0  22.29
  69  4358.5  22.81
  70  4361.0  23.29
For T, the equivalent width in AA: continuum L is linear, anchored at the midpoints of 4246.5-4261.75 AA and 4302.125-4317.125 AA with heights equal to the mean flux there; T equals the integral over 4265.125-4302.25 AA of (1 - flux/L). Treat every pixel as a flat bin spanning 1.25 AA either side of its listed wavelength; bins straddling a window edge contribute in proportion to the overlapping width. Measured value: -2.02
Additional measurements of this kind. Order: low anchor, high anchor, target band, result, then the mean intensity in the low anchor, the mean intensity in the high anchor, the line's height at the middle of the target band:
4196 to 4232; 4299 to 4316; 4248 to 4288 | -3.84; 21.2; 16.5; 18.5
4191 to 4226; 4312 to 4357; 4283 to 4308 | 3.77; 21.6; 20.8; 21.1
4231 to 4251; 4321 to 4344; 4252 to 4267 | 0.89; 21.7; 20.1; 21.3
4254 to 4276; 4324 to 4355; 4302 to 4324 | 2.06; 20.1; 20.7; 20.4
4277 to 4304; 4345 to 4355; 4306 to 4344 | 1.79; 18.9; 21.8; 20.6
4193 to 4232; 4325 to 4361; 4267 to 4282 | 0.53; 21.2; 21.1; 21.2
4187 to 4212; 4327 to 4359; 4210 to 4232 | 0.92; 21.9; 21.1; 21.8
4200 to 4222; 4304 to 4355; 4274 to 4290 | 0.29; 21.9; 19.9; 20.7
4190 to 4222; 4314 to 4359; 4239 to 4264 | 1.07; 21.9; 21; 21.6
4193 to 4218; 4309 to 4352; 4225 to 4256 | 0.75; 21.8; 20.4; 21.4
